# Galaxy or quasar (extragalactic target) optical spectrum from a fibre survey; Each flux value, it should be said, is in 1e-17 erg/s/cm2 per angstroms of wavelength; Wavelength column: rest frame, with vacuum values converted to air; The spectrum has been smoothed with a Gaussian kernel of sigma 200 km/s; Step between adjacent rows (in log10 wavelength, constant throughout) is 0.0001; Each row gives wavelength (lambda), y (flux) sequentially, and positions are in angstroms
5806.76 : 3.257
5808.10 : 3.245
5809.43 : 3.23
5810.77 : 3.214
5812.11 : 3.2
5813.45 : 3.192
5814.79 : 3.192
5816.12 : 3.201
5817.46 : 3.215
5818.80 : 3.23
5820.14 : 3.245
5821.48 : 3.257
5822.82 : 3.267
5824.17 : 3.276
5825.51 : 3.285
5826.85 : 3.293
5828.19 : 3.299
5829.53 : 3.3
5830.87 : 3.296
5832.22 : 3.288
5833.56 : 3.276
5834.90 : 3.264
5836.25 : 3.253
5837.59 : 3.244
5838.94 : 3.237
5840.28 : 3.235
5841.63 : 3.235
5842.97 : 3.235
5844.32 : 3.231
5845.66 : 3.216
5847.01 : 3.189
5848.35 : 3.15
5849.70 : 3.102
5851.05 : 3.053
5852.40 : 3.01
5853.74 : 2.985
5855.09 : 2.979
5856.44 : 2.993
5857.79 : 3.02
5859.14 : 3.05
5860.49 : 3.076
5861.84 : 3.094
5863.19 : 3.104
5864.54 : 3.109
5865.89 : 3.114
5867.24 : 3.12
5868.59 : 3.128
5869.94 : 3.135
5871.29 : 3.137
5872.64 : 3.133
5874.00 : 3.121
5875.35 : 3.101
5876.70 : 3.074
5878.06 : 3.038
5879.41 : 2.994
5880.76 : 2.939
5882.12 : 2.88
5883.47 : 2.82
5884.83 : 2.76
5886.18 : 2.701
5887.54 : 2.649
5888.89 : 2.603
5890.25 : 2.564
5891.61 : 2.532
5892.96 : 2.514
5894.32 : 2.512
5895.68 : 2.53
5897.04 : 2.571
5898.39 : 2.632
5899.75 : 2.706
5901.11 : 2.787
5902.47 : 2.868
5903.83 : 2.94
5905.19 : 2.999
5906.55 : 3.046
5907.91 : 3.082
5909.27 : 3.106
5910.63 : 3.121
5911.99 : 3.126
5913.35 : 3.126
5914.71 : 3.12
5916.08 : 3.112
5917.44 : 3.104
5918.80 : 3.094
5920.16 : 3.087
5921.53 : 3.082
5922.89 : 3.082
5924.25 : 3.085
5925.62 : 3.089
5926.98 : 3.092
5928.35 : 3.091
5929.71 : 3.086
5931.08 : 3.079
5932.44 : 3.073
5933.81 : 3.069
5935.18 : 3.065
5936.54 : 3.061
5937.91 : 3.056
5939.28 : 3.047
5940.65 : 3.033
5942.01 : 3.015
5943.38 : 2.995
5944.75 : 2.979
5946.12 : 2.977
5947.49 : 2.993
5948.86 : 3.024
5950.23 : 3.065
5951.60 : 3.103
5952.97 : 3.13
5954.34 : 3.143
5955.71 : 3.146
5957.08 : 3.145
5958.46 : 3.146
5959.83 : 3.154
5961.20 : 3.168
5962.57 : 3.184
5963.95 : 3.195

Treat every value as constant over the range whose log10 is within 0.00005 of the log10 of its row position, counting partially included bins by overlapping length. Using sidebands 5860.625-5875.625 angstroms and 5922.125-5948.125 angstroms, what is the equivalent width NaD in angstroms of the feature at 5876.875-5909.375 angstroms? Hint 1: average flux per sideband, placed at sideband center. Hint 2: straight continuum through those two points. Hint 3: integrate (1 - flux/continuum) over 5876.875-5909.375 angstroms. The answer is 3.3 angstroms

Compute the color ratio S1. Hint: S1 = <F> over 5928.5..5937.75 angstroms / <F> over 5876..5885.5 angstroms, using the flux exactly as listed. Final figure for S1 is 1.05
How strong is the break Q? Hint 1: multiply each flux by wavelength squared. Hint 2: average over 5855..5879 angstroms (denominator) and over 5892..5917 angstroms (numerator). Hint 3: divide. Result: 0.95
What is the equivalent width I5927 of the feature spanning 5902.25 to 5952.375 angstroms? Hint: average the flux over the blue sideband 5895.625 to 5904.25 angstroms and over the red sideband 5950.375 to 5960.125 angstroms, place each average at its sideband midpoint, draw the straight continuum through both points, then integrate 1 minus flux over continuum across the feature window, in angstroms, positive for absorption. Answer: -2.4 angstroms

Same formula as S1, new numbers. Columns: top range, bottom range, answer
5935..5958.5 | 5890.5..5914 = 1.08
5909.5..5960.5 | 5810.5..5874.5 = 0.97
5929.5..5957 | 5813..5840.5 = 0.94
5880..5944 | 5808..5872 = 0.92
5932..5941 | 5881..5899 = 1.16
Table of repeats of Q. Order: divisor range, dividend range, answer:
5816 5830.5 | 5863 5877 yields 0.97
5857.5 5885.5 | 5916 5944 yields 1.03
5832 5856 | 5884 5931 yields 0.93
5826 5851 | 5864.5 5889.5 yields 0.93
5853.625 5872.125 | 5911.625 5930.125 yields 1.03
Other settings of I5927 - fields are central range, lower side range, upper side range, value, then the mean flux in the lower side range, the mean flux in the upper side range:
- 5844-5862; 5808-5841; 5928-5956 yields 0.70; 3.25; 3.06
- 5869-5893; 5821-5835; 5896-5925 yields 1.64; 3.28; 2.99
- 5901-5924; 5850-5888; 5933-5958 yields -0.15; 3.01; 3.06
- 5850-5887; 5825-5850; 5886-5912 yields -0.22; 3.25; 2.77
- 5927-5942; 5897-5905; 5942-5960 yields -0.45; 2.78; 3.07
